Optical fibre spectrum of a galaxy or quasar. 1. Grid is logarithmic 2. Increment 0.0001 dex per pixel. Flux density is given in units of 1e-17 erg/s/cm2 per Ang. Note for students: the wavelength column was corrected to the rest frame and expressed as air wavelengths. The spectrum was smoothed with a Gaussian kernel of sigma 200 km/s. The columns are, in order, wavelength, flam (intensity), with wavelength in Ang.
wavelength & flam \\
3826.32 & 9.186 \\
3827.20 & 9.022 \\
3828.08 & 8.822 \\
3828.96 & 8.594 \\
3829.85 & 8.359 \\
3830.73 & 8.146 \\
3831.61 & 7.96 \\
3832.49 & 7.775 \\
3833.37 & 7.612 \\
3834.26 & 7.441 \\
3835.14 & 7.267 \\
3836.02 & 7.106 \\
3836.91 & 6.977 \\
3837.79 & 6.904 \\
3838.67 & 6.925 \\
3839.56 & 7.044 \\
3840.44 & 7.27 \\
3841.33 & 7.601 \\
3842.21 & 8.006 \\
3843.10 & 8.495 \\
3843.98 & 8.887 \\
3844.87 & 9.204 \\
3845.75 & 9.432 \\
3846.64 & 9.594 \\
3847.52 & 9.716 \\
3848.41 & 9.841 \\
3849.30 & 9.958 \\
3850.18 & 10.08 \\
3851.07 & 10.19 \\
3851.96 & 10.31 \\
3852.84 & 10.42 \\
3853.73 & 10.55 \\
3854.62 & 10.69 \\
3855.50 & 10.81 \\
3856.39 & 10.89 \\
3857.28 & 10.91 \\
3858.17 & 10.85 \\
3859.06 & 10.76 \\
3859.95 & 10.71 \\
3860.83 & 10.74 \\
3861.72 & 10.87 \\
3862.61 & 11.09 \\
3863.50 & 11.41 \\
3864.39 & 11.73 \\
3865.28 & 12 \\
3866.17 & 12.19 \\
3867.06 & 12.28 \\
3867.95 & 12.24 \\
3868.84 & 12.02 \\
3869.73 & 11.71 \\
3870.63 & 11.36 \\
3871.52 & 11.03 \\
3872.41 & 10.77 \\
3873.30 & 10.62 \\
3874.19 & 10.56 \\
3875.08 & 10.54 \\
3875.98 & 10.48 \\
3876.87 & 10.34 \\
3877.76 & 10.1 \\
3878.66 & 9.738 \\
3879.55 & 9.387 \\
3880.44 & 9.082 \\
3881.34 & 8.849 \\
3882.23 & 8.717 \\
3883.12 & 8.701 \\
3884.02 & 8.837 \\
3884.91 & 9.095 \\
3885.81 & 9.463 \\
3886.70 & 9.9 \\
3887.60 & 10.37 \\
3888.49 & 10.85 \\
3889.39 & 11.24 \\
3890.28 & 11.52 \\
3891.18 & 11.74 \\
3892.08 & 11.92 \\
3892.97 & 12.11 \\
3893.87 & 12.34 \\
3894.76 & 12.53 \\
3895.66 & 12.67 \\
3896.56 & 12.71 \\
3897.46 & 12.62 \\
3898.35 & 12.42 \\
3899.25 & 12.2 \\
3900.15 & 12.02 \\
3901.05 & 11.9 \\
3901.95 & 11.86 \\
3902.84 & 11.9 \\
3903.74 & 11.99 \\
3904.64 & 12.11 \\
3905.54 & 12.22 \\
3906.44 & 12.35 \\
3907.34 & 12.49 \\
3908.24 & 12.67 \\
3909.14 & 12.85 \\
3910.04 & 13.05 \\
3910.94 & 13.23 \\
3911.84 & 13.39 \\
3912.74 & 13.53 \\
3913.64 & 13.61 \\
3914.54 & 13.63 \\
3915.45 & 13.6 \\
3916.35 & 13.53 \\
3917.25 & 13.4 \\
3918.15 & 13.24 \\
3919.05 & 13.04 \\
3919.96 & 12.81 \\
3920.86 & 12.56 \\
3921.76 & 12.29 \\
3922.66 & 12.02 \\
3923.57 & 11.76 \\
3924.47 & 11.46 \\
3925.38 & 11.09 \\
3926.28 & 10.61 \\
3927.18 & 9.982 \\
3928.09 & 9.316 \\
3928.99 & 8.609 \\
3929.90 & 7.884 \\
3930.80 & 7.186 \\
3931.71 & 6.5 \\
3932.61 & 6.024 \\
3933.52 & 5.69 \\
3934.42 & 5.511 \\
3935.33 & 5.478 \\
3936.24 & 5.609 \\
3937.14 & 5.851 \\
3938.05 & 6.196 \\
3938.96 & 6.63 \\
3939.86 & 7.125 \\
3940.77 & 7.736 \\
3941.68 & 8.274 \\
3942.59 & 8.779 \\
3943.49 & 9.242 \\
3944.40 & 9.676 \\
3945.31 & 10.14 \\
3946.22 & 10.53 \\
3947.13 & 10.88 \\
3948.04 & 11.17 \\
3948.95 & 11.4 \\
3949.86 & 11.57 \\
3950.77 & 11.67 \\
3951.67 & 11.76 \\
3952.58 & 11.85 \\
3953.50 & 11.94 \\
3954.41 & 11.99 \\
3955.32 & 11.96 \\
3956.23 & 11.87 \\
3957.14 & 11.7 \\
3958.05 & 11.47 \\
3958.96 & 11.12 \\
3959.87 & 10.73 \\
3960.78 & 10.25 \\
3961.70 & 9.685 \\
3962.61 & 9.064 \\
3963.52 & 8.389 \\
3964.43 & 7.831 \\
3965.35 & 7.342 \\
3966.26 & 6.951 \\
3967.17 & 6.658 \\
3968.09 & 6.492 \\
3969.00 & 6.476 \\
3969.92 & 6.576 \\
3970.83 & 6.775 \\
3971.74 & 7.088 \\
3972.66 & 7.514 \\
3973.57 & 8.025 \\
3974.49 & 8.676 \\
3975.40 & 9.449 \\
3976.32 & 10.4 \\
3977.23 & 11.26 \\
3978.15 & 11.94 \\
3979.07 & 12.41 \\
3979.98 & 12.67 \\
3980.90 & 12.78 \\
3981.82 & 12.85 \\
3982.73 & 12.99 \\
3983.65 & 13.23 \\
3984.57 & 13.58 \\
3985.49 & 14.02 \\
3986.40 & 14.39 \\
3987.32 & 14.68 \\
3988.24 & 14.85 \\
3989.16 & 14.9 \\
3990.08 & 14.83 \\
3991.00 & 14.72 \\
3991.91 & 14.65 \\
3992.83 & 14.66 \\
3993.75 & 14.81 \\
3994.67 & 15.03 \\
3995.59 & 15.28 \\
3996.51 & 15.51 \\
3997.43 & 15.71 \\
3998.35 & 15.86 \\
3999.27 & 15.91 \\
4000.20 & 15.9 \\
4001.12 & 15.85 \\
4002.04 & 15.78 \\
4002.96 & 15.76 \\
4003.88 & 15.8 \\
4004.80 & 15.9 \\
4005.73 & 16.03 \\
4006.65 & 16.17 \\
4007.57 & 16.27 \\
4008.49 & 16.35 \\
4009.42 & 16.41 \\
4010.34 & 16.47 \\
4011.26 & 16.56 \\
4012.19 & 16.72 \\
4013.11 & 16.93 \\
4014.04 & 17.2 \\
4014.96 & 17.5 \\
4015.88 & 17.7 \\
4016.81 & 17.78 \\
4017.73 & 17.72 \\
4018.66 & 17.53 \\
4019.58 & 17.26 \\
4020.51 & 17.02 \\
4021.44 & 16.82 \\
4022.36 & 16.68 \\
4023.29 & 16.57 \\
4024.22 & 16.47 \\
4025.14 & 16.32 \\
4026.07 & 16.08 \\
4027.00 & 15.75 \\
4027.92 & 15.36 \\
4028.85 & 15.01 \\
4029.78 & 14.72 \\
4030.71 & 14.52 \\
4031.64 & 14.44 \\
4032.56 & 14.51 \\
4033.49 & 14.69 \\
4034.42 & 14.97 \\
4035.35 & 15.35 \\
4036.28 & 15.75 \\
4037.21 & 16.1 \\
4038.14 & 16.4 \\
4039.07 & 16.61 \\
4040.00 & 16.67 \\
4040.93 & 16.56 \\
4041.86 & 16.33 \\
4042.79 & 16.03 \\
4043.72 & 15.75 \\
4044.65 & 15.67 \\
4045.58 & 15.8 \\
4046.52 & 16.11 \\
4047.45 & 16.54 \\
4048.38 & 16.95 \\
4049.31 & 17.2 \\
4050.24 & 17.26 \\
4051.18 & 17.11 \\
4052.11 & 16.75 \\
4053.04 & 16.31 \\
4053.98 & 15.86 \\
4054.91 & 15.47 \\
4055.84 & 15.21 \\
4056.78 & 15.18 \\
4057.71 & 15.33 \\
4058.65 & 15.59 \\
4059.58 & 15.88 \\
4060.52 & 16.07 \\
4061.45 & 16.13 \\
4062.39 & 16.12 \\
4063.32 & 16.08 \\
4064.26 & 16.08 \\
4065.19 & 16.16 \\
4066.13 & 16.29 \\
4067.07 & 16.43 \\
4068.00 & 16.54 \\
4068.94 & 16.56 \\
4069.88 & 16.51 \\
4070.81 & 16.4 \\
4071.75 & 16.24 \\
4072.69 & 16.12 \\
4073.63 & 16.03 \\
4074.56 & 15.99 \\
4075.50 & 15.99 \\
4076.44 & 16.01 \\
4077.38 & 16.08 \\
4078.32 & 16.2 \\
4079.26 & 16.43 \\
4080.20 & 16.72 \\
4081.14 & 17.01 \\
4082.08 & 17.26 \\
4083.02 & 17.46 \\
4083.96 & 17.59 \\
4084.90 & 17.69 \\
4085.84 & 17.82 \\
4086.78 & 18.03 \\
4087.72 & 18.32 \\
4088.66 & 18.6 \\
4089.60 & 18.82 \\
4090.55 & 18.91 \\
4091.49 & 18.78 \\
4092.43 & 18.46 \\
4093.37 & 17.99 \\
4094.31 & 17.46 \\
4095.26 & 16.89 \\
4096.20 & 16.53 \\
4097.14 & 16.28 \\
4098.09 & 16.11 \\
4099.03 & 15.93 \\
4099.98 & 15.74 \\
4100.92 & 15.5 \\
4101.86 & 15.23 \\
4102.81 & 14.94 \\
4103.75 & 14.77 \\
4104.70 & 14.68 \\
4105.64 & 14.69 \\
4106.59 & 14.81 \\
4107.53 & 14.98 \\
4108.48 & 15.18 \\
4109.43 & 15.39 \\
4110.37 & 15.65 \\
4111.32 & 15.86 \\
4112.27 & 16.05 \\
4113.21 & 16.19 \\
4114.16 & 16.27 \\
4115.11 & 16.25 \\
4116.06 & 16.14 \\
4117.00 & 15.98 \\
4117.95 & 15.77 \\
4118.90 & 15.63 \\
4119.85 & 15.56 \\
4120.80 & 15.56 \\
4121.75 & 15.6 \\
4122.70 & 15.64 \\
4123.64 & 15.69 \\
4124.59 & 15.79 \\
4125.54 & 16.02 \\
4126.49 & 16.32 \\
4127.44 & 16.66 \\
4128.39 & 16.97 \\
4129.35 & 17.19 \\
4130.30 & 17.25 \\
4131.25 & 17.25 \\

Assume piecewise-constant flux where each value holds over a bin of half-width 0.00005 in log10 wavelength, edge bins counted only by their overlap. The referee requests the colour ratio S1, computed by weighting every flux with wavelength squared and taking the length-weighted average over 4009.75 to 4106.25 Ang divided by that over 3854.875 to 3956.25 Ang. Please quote 1.6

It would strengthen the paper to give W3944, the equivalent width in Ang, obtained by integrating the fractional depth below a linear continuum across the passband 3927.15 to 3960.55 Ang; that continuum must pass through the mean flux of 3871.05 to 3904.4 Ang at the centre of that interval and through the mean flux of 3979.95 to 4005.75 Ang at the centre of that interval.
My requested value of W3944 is 9.8 Ang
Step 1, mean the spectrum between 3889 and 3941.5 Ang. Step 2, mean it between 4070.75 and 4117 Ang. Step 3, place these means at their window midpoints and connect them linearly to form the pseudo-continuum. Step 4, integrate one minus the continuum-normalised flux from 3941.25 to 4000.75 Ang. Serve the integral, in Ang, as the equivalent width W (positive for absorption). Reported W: 5.9 Ang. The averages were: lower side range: 10.9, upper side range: 16.5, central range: 11.4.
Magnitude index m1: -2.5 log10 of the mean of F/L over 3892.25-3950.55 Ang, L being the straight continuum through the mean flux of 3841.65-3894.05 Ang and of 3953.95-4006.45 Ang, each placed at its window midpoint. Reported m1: 0.04 mag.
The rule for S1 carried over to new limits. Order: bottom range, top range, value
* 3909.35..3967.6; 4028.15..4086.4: 1.69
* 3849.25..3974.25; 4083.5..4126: 1.73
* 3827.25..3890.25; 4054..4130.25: 1.88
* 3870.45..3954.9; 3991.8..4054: 1.60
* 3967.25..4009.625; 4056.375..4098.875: 1.33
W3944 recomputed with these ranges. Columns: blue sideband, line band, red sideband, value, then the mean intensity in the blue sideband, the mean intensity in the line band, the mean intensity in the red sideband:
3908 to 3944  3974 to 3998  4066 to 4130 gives -2.24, 10.1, 13.5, 16.4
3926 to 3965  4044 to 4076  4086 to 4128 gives -4.41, 9.22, 16.2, 16.3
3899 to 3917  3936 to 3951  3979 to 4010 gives 5.14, 12.7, 8.98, 14.9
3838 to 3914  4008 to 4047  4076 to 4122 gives -4.20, 10.9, 16.2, 16.4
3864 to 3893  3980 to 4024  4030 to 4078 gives -3.79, 10.6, 15.7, 16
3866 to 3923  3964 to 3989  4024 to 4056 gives 6.66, 11.7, 10.4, 15.9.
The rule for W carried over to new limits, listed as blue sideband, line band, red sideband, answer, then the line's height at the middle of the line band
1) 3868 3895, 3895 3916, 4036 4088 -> -2.47 Ang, 11.3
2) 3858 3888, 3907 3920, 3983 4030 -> -1.14 Ang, 12.2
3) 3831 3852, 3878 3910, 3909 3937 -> -4.56 Ang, 9.83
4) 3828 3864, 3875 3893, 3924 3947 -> -2.83 Ang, 8.72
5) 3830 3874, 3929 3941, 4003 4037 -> 5.99 Ang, 12.9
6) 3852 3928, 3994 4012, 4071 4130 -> -2.29 Ang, 14.1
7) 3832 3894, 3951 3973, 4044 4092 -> 6.35 Ang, 13.2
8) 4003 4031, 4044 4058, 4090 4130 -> 0.12 Ang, 16.3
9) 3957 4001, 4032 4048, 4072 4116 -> -1.84 Ang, 14.2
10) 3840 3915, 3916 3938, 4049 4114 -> 4.84 Ang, 12.3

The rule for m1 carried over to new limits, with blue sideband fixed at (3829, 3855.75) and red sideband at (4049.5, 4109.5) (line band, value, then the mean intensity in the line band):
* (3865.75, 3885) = -0.07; 10.4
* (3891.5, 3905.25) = -0.16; 12.2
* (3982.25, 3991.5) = -0.06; 14.2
